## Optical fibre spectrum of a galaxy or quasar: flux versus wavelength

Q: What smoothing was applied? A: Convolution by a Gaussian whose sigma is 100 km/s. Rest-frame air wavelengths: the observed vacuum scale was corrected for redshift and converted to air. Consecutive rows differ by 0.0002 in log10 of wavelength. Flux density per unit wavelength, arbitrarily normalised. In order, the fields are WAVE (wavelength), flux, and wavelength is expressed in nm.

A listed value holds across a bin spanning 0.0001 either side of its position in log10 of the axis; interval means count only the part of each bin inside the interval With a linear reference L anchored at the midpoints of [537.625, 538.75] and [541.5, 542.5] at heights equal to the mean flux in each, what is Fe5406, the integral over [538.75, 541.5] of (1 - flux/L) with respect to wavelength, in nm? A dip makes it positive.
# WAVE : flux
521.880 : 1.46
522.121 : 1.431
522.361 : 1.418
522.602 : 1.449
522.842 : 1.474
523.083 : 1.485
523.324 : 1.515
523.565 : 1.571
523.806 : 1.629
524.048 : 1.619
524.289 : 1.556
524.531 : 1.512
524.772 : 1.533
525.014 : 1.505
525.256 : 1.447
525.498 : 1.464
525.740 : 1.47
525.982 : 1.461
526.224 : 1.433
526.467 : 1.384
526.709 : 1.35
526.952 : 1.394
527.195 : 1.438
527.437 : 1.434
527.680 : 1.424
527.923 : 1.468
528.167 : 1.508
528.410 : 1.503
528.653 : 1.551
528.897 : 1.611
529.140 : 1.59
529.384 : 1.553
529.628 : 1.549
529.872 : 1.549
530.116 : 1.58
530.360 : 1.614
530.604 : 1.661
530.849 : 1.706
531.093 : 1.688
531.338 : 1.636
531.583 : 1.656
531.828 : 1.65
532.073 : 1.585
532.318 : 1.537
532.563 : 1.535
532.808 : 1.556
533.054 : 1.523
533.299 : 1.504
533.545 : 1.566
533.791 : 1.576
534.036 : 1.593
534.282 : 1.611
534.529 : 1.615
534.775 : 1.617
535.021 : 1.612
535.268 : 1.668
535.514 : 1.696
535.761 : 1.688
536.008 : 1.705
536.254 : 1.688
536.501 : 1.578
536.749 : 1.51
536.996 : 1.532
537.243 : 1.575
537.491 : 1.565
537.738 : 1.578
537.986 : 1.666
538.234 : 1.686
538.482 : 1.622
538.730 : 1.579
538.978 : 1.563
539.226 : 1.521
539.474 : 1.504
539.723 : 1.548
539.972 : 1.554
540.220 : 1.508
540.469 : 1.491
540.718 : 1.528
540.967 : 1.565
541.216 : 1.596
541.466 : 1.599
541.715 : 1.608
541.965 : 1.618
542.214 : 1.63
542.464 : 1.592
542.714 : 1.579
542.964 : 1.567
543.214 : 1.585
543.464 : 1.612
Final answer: 0.13 nm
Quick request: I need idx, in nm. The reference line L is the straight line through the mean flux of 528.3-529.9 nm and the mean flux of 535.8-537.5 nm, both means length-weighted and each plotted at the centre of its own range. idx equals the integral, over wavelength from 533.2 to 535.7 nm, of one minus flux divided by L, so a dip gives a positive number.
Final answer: -0.03 nm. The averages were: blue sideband 1.56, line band 1.61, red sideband 1.6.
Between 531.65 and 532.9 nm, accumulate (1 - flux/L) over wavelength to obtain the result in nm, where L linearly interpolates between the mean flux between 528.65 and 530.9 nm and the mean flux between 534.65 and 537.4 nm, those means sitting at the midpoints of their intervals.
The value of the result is 0.02 nm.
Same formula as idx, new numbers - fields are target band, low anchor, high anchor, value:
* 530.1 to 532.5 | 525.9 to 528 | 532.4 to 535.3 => -0.177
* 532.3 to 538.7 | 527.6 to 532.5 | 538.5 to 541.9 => -0.138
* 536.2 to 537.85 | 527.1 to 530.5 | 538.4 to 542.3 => -0.018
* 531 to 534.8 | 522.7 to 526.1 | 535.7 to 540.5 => -0.075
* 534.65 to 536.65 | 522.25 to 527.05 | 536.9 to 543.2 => -0.136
